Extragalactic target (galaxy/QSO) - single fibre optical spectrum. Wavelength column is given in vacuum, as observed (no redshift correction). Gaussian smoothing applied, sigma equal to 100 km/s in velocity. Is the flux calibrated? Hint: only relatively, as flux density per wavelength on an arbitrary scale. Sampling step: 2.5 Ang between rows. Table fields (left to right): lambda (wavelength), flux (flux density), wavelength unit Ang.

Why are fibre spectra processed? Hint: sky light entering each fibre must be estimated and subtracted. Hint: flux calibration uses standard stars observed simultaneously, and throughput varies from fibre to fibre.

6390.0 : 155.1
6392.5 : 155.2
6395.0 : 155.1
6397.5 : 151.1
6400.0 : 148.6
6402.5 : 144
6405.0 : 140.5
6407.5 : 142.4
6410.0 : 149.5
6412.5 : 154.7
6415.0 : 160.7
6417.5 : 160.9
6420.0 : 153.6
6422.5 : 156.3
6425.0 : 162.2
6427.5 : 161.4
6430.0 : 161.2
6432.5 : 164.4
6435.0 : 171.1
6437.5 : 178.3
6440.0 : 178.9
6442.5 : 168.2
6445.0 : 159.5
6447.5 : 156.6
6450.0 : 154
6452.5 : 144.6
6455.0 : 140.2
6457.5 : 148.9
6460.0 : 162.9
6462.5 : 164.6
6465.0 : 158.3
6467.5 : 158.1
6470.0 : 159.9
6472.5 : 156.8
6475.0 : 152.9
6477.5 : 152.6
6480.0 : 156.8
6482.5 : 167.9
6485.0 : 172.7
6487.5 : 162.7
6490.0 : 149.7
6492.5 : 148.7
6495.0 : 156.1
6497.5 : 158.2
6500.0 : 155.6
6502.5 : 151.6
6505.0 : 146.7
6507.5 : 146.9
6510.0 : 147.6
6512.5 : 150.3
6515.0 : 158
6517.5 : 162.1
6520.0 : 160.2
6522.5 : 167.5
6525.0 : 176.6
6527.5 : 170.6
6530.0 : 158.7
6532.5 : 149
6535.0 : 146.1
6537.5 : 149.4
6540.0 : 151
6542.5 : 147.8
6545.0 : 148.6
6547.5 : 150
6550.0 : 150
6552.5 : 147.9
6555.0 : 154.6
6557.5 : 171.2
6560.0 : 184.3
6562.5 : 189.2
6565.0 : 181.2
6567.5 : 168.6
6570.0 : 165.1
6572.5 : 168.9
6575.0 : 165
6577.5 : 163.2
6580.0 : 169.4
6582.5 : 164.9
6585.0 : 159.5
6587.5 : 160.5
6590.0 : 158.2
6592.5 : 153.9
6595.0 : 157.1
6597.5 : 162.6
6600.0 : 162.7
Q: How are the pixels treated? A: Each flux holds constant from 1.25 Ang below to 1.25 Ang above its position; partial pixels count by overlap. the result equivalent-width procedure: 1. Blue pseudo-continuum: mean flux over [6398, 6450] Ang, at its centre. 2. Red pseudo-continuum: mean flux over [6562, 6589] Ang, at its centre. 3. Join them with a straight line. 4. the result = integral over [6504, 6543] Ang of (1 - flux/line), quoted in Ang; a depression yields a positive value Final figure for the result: 2.1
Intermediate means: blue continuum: 158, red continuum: 168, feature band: 156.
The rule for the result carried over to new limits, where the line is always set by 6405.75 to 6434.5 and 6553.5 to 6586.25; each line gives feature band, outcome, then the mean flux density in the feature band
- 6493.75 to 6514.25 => 1.5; 152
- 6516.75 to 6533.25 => 0.2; 164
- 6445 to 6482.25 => 1.2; 155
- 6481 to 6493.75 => 0.2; 160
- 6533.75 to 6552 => 2.0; 149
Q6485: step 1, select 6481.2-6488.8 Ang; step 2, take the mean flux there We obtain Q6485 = 168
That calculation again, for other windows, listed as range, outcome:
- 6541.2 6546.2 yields 148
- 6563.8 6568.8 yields 175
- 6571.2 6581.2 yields 167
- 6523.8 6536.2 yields 160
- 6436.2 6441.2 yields 179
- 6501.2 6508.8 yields 148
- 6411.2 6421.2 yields 157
